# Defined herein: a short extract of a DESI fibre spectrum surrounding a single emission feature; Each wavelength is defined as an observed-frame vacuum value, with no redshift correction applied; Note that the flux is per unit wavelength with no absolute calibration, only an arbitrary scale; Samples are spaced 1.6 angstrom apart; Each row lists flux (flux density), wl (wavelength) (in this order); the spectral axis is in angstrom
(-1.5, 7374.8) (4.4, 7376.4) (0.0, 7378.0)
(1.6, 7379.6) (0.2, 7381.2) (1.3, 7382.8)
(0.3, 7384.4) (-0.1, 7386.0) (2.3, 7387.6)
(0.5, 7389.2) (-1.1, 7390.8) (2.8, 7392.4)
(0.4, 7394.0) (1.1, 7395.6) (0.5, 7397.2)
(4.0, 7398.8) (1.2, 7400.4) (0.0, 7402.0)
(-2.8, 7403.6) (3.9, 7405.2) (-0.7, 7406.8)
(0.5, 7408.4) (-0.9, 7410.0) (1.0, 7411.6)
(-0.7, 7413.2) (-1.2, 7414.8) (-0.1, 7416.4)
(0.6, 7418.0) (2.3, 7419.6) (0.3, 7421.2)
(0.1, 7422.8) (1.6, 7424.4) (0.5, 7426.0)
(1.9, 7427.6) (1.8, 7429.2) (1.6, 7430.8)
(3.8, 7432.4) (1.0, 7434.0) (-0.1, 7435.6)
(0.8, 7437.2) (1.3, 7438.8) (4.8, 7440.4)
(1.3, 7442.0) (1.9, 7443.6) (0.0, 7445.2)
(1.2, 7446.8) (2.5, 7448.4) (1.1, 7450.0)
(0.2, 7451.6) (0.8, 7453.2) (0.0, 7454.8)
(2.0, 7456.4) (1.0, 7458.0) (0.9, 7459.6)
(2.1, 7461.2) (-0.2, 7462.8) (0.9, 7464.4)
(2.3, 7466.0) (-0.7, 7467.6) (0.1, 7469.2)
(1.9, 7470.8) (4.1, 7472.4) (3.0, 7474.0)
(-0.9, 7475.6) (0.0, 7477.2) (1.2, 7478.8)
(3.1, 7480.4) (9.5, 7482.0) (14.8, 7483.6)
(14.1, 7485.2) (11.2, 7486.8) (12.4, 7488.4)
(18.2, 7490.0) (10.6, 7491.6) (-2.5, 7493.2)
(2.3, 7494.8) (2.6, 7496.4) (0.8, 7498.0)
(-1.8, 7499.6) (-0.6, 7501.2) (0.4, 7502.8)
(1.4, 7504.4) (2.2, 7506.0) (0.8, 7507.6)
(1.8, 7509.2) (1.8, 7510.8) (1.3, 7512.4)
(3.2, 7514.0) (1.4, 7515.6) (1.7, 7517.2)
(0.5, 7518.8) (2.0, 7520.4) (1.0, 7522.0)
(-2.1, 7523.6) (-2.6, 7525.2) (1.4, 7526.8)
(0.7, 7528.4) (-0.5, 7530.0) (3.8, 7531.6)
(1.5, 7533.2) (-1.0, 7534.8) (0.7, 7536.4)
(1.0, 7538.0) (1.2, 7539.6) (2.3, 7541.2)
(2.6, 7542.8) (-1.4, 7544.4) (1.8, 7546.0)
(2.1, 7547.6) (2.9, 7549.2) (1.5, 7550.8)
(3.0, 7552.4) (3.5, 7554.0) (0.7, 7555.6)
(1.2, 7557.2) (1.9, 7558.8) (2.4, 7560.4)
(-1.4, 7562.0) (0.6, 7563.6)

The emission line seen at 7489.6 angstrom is [O II] 3727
